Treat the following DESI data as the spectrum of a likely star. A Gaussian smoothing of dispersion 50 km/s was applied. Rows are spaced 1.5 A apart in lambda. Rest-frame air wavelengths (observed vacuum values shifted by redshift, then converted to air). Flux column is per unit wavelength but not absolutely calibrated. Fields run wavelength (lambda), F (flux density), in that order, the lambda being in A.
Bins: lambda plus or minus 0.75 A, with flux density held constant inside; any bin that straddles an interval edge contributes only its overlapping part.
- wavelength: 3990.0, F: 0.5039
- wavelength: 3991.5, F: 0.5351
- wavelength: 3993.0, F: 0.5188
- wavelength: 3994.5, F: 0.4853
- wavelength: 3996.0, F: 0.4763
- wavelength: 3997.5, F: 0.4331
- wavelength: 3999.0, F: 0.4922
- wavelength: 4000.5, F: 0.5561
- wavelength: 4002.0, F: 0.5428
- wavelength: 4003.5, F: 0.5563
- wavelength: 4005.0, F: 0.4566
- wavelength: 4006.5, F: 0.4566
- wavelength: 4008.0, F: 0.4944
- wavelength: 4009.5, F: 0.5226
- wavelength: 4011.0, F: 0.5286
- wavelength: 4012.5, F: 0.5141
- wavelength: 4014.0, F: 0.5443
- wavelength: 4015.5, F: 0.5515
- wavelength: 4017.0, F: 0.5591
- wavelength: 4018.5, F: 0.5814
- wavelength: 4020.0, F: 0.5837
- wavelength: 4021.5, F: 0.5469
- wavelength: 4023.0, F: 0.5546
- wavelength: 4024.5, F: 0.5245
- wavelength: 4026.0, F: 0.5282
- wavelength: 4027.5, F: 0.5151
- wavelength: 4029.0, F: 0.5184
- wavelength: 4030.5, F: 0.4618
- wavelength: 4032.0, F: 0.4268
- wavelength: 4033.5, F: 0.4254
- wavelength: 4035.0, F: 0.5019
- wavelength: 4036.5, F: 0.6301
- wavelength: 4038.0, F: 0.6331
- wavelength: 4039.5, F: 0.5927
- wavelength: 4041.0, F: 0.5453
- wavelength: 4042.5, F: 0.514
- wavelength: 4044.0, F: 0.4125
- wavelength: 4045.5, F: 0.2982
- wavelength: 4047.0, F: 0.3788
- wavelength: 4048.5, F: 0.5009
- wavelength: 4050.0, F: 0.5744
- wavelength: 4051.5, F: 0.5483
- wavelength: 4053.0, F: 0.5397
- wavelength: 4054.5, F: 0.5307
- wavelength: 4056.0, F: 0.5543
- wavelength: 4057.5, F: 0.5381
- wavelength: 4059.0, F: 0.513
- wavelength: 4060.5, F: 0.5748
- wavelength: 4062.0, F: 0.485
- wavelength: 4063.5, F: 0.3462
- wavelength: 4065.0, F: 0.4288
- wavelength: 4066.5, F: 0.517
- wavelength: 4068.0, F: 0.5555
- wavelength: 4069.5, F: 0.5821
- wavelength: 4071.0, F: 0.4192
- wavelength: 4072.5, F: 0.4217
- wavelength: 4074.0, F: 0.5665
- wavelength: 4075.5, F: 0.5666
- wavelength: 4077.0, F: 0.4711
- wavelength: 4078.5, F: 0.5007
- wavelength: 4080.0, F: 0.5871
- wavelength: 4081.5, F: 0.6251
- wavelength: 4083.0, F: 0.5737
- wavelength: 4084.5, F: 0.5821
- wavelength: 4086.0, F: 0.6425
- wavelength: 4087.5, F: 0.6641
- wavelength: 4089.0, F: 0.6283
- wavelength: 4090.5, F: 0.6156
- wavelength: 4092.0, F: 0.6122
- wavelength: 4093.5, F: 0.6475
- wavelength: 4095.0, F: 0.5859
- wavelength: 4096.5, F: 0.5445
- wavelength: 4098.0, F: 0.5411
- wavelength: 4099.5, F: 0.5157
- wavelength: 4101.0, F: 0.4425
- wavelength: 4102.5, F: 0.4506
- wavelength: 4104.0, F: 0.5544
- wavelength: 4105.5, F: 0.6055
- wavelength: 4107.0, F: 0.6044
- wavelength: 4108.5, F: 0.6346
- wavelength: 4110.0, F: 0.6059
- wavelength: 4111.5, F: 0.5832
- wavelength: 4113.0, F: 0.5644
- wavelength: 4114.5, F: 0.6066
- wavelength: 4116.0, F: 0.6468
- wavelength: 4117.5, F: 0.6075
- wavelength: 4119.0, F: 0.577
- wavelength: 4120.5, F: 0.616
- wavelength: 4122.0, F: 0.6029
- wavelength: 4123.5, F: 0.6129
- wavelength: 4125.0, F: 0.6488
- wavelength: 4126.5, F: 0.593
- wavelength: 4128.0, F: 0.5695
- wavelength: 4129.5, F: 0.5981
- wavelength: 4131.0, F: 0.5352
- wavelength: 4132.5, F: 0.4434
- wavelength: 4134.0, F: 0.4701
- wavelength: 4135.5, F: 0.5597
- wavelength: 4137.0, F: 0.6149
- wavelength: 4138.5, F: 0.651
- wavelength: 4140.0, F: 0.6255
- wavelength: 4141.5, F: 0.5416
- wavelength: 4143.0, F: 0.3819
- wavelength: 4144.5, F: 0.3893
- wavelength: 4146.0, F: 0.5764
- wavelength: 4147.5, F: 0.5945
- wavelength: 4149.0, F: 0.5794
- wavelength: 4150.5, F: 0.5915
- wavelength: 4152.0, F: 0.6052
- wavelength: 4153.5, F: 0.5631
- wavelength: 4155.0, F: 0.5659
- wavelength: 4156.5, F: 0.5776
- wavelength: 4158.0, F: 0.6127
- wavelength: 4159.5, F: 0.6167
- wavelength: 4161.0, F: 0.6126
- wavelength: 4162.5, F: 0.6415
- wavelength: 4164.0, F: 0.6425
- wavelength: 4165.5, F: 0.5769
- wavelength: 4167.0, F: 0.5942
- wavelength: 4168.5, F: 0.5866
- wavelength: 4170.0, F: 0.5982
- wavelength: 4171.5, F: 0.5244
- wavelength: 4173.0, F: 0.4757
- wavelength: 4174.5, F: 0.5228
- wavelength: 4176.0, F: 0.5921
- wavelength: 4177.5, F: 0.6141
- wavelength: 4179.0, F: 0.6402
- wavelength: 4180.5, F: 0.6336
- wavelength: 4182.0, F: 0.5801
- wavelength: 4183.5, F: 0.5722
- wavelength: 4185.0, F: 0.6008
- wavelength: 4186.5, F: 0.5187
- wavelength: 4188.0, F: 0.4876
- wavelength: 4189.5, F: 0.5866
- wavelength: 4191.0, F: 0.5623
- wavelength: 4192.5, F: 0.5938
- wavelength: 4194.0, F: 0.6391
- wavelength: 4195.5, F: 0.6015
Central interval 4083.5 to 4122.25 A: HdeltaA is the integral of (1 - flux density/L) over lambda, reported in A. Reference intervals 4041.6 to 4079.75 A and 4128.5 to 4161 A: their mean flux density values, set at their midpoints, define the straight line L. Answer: -4.5 A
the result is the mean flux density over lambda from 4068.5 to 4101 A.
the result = 0.563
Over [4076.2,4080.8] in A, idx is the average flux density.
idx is 0.521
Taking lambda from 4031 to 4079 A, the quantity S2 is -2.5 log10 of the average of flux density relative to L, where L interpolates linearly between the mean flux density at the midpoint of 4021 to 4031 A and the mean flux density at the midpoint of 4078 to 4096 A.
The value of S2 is 0.12 mag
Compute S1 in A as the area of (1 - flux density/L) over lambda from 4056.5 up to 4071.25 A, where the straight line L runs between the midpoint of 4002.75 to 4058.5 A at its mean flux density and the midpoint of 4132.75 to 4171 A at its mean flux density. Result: 0.9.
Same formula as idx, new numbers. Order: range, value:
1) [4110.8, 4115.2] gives 0.585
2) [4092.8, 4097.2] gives 0.593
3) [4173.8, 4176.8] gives 0.559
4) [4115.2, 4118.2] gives 0.627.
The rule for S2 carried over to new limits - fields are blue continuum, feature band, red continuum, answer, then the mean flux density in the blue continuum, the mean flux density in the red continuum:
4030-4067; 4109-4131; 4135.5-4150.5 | -0.115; 0.499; 0.553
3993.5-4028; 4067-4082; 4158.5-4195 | 0.037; 0.522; 0.584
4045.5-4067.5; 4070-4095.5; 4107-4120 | -0.048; 0.496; 0.604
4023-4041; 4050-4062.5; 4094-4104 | -0.031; 0.526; 0.52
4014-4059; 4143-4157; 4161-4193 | 0.034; 0.52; 0.579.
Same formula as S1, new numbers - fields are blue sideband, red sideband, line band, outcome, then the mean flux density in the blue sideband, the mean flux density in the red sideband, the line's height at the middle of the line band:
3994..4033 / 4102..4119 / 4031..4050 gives 1.6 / 0.515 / 0.589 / 0.536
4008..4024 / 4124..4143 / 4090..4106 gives 0.1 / 0.546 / 0.564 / 0.558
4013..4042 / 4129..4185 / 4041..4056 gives 1.6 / 0.538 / 0.571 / 0.543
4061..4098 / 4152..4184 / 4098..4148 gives 0.4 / 0.549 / 0.588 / 0.568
